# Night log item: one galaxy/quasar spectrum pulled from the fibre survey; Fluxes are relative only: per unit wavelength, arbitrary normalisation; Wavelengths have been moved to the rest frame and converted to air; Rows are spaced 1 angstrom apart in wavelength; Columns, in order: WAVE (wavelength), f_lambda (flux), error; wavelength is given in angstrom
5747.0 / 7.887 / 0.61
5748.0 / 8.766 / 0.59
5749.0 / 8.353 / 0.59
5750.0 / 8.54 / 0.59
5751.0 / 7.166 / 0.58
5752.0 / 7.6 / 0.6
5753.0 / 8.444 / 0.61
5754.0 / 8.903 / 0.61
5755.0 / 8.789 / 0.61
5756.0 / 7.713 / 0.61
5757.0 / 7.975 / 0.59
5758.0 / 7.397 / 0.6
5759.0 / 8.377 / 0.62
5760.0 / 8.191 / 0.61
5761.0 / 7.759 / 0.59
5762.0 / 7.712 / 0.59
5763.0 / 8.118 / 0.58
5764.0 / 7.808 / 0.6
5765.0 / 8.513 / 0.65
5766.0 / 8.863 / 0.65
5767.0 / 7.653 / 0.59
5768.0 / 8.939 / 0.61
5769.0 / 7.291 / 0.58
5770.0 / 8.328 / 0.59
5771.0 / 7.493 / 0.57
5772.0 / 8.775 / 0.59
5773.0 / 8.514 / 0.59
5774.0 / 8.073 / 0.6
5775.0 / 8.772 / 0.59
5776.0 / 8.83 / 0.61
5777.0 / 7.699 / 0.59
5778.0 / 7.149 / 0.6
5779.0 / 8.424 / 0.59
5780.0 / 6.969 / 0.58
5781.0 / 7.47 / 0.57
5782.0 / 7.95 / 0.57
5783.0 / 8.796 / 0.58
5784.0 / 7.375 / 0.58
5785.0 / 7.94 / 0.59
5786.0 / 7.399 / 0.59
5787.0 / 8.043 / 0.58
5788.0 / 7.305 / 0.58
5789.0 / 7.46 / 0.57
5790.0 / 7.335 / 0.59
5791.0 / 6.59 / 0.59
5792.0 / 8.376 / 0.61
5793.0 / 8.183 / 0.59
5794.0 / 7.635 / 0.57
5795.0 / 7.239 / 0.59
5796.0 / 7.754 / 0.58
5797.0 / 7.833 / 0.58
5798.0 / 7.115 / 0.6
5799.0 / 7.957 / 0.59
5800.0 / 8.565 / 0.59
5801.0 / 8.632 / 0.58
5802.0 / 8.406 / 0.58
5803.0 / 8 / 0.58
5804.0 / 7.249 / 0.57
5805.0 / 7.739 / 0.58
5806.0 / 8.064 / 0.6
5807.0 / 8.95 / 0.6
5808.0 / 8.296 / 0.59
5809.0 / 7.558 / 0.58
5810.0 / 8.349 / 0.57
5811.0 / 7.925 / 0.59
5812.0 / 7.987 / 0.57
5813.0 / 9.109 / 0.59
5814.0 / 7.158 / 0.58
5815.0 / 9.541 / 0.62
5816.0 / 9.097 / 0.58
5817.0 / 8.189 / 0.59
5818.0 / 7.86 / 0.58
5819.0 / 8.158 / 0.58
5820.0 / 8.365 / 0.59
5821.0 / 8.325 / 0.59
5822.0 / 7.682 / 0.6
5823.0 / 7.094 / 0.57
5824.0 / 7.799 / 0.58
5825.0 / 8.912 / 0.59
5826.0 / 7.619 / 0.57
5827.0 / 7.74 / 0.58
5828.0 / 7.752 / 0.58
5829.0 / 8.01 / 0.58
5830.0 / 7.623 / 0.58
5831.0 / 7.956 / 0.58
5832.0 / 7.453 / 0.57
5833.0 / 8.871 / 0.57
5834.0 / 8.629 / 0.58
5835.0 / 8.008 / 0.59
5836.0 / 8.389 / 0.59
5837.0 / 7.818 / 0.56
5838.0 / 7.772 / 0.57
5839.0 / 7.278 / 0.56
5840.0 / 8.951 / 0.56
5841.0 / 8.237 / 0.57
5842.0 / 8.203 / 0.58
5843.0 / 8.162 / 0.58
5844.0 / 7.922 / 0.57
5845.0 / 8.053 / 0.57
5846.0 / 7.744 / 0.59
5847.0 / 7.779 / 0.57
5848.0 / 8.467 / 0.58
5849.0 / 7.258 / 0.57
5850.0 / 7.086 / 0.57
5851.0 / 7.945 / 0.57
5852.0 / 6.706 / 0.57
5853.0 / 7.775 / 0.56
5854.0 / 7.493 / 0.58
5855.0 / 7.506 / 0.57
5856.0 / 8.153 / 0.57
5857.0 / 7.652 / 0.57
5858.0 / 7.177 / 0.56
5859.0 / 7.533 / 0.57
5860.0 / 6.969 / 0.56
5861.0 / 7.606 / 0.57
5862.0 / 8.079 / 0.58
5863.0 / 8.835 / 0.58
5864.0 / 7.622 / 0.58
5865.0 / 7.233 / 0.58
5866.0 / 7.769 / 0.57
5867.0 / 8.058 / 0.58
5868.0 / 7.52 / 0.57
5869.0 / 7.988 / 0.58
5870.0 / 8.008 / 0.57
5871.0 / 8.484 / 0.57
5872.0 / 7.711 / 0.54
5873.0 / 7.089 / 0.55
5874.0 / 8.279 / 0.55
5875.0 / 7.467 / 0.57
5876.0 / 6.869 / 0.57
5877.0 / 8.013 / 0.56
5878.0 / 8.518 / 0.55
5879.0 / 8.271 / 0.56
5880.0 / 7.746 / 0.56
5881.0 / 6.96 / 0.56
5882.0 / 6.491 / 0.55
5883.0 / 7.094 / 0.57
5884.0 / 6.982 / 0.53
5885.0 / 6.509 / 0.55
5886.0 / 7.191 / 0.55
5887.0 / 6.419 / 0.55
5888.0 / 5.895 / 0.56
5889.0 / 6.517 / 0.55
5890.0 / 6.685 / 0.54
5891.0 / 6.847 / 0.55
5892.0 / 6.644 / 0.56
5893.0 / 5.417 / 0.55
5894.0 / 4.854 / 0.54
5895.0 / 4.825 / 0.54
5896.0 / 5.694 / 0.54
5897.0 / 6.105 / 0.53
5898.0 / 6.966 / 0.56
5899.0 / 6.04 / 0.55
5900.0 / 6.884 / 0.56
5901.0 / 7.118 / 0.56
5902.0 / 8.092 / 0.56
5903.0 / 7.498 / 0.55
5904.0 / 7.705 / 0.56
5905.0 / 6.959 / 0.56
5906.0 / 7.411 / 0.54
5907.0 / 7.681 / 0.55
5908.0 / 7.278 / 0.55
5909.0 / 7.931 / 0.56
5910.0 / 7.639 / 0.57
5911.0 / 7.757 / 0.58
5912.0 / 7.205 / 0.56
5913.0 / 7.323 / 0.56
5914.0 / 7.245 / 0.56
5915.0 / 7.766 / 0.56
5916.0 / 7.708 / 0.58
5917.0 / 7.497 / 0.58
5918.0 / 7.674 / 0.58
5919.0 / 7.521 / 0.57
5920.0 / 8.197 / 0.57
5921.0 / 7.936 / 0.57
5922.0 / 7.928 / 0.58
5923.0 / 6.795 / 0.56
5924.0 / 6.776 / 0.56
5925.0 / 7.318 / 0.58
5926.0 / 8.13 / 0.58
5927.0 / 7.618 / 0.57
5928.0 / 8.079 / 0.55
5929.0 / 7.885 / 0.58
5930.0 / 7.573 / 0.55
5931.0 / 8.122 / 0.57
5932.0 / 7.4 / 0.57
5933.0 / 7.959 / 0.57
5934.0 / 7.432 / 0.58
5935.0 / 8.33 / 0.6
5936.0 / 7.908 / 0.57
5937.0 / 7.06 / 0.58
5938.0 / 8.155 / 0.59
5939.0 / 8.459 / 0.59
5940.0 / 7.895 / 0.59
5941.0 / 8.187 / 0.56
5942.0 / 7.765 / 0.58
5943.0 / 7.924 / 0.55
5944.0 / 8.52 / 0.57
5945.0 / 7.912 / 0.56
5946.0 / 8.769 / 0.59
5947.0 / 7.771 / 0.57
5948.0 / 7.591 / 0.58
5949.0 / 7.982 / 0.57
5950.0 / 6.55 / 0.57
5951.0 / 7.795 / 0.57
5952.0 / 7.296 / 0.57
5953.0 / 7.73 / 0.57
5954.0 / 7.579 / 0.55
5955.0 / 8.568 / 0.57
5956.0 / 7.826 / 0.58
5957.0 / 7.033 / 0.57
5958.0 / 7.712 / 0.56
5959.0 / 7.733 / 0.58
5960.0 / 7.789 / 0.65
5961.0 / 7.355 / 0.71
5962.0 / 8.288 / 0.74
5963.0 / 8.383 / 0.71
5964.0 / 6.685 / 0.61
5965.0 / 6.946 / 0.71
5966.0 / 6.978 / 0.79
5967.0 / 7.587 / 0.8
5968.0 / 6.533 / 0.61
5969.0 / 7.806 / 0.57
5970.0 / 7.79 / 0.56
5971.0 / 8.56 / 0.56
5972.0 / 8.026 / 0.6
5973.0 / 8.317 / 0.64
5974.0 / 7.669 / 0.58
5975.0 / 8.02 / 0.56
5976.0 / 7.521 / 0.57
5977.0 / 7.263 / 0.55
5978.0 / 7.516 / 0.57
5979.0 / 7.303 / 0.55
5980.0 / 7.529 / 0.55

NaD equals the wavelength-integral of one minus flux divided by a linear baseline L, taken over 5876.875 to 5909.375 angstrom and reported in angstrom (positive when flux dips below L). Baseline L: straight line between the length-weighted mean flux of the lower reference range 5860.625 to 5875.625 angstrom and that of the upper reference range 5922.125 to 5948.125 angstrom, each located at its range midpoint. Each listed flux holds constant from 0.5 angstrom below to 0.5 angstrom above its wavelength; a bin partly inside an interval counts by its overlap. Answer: 4.0 angstrom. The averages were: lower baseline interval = 7.84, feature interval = 6.87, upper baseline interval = 7.83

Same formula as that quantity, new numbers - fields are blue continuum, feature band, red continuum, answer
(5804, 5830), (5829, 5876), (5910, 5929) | 0.6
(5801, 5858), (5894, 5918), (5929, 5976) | 2.3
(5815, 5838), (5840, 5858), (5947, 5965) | 0.5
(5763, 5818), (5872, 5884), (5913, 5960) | 0.5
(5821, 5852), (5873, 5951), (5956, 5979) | 3.8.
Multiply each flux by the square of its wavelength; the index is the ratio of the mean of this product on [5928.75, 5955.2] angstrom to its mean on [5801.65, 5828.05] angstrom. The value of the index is 1.01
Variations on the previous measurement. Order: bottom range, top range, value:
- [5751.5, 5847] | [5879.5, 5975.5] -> 0.97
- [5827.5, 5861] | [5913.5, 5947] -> 1.03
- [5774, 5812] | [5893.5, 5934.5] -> 0.97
